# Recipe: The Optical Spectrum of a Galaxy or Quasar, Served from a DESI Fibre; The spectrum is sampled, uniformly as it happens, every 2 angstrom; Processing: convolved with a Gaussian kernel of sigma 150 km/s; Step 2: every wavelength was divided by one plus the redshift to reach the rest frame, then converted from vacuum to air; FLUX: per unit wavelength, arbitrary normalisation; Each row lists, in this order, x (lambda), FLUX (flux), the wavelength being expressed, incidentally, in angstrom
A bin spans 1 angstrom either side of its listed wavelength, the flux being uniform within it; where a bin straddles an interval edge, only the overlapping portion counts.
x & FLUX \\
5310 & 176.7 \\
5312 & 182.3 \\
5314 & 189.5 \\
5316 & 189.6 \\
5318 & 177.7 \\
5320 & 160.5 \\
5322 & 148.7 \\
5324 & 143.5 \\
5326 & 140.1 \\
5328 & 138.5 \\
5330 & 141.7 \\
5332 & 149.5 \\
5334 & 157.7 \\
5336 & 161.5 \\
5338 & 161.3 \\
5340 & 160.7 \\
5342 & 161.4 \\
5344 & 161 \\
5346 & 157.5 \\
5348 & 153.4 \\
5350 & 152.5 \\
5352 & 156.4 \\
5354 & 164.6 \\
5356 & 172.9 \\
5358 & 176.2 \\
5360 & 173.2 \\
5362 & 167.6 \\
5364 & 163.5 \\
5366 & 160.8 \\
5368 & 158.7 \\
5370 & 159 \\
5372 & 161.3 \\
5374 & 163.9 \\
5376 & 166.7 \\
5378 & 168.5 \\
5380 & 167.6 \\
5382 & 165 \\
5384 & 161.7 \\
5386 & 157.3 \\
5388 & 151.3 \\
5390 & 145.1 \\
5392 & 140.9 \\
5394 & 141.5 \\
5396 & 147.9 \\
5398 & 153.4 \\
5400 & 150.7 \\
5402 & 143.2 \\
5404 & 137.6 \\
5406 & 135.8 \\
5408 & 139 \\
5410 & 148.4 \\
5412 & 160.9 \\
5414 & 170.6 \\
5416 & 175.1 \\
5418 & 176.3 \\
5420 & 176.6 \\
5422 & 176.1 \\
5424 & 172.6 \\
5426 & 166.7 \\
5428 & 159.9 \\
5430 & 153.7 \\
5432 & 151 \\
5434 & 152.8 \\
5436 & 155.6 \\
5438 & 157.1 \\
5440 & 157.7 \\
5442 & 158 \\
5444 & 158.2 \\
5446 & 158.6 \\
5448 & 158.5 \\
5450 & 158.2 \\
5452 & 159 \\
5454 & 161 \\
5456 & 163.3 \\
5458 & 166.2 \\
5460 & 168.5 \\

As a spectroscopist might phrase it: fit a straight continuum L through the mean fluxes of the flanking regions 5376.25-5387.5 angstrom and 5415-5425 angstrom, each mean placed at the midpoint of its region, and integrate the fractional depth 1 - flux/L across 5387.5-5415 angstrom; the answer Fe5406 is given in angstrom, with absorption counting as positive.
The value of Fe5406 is 3.6 angstrom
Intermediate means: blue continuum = 164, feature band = 148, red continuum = 175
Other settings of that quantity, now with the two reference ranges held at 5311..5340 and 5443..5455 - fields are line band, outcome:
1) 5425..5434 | 0.1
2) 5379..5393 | 0.4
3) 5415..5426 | -1.1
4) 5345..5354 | 0.2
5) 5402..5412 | 1.1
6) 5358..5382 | -0.8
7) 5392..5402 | 0.8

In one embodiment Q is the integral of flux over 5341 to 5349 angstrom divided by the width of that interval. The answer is 158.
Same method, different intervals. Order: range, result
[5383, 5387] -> 160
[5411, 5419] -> 171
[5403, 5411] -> 140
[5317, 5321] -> 169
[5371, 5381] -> 166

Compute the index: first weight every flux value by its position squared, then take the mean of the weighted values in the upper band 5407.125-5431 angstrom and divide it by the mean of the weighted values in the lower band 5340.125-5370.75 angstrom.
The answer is 1.04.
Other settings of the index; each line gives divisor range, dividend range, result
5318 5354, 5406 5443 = 1.08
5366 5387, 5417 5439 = 1.02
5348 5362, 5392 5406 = 0.89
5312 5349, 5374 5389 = 1.04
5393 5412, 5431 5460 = 1.11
